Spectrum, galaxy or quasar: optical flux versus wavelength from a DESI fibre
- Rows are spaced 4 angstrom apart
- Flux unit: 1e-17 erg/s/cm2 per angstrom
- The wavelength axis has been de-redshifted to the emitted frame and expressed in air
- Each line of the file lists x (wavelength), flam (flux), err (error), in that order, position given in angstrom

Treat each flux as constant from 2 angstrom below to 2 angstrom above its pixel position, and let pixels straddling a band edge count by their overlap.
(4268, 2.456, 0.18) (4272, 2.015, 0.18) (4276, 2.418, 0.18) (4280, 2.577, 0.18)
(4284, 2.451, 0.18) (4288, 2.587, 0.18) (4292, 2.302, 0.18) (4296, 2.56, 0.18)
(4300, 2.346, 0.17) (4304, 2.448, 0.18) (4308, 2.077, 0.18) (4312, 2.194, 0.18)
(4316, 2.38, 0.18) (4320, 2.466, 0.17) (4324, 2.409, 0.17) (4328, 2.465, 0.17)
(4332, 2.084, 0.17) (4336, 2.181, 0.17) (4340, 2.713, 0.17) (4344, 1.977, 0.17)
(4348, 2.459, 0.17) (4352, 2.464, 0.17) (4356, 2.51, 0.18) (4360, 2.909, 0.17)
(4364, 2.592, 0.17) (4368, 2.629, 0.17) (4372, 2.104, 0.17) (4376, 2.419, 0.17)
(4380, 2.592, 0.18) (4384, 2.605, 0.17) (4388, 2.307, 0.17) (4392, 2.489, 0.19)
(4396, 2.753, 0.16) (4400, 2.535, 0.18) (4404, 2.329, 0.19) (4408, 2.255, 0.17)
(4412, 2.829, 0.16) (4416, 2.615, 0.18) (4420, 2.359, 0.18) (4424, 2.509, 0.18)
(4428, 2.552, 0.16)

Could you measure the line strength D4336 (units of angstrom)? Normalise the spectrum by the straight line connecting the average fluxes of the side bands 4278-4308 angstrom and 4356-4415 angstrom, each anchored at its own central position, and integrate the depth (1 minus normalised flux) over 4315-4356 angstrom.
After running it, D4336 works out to 1.9 angstrom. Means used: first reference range 2.44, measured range 2.37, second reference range 2.53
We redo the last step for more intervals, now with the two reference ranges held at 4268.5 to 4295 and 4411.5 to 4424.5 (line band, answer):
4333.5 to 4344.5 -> 0.6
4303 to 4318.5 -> 1.1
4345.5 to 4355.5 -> 0.1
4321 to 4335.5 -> 0.8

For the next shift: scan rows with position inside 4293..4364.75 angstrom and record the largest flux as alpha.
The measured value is 2.909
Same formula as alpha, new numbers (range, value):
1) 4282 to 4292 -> 2.587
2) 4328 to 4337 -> 2.465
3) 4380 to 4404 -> 2.753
